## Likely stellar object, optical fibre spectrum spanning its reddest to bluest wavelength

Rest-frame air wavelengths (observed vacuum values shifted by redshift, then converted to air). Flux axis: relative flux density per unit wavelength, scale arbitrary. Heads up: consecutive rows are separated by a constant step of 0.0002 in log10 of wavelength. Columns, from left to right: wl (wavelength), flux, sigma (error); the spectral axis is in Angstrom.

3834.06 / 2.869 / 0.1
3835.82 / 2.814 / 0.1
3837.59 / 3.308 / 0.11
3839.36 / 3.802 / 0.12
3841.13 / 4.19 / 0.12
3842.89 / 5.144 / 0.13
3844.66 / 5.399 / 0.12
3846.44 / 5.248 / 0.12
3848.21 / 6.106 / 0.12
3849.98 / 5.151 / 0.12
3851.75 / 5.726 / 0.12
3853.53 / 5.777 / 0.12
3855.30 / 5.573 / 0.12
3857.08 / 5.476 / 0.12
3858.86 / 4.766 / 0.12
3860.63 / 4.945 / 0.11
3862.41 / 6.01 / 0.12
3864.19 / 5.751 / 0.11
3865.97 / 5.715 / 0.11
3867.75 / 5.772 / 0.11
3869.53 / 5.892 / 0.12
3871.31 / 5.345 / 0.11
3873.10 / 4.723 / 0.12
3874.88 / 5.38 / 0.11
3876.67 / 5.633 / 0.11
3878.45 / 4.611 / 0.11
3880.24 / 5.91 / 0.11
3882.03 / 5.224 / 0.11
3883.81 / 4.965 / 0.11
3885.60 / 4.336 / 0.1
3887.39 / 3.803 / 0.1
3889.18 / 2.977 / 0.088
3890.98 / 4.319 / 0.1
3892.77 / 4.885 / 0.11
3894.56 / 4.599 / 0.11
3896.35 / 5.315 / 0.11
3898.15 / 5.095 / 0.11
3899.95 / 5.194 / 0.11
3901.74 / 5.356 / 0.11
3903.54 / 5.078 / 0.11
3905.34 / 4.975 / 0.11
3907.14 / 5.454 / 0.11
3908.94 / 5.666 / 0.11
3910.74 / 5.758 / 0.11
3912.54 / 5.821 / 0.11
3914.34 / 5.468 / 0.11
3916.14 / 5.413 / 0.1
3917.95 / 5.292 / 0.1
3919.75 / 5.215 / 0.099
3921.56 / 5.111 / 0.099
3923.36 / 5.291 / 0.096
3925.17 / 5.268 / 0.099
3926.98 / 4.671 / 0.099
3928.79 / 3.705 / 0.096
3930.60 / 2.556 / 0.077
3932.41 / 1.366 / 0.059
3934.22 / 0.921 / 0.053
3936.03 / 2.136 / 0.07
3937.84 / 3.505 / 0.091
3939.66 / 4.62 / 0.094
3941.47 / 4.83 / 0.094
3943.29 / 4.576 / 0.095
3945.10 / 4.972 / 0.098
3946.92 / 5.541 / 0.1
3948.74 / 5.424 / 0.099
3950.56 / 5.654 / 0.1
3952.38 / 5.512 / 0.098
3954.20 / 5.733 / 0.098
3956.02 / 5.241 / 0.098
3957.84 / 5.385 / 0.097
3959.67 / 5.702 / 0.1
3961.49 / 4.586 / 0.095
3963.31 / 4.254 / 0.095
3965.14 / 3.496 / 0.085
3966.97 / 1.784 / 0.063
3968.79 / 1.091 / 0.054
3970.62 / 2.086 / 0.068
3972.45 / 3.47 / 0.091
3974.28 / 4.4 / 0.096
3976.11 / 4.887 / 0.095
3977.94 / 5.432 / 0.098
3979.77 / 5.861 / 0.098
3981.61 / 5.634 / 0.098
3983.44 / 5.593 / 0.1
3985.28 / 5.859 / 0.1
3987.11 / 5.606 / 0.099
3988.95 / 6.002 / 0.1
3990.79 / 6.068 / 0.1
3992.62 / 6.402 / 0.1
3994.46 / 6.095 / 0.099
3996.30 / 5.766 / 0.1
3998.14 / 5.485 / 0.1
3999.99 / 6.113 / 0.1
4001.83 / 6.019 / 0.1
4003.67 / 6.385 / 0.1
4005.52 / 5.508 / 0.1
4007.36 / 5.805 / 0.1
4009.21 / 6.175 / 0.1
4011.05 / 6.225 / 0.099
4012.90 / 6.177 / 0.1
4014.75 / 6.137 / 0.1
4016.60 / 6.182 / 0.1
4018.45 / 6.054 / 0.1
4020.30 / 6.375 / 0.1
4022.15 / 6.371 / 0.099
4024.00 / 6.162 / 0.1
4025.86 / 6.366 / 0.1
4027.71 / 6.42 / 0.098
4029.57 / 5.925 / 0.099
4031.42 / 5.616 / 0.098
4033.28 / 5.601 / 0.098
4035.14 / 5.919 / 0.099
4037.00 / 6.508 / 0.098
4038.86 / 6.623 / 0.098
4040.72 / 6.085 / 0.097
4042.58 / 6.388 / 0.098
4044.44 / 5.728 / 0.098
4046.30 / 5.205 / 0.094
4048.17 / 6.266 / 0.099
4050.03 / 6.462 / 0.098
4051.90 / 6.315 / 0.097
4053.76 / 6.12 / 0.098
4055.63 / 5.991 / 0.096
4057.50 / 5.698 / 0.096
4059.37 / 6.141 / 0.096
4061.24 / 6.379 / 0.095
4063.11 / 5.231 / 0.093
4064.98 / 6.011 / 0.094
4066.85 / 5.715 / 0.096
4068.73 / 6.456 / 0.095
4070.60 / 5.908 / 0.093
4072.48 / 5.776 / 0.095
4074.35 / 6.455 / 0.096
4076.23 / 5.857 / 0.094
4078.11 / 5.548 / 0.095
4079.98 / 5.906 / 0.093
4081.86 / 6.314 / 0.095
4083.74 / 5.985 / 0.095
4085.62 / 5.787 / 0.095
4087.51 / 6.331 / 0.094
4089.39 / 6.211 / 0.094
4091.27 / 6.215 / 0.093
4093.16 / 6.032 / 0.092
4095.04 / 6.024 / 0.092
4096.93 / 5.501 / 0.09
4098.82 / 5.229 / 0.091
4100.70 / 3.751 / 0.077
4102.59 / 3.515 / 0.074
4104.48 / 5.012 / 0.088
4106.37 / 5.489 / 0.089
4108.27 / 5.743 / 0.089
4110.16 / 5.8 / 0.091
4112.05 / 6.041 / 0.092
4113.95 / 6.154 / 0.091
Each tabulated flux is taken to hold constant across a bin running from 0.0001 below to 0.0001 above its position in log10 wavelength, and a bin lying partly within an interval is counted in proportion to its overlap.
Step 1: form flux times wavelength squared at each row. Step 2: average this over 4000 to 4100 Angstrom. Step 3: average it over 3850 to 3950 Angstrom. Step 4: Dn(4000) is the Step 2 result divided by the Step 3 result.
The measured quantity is 1.34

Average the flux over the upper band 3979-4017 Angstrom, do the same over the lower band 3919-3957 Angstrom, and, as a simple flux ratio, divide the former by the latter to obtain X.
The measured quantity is 1.4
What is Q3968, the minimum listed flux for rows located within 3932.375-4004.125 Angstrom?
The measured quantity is 0.921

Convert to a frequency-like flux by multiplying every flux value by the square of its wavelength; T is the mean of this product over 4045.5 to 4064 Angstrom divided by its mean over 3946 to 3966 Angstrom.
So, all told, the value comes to 1.2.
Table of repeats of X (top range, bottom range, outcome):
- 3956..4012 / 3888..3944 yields 1.13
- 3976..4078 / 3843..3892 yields 1.15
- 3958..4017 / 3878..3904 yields 1.09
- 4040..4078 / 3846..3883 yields 1.10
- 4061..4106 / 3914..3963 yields 1.25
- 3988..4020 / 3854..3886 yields 1.13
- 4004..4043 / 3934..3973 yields 1.47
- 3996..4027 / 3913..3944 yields 1.47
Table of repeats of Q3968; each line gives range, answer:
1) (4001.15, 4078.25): 5.205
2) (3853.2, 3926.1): 2.977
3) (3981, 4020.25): 5.485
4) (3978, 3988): 5.593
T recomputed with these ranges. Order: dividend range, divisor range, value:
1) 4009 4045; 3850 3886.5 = 1.24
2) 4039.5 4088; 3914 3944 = 1.57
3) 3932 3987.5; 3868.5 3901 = 0.93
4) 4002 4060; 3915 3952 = 1.48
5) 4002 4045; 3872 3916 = 1.30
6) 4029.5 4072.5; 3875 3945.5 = 1.40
